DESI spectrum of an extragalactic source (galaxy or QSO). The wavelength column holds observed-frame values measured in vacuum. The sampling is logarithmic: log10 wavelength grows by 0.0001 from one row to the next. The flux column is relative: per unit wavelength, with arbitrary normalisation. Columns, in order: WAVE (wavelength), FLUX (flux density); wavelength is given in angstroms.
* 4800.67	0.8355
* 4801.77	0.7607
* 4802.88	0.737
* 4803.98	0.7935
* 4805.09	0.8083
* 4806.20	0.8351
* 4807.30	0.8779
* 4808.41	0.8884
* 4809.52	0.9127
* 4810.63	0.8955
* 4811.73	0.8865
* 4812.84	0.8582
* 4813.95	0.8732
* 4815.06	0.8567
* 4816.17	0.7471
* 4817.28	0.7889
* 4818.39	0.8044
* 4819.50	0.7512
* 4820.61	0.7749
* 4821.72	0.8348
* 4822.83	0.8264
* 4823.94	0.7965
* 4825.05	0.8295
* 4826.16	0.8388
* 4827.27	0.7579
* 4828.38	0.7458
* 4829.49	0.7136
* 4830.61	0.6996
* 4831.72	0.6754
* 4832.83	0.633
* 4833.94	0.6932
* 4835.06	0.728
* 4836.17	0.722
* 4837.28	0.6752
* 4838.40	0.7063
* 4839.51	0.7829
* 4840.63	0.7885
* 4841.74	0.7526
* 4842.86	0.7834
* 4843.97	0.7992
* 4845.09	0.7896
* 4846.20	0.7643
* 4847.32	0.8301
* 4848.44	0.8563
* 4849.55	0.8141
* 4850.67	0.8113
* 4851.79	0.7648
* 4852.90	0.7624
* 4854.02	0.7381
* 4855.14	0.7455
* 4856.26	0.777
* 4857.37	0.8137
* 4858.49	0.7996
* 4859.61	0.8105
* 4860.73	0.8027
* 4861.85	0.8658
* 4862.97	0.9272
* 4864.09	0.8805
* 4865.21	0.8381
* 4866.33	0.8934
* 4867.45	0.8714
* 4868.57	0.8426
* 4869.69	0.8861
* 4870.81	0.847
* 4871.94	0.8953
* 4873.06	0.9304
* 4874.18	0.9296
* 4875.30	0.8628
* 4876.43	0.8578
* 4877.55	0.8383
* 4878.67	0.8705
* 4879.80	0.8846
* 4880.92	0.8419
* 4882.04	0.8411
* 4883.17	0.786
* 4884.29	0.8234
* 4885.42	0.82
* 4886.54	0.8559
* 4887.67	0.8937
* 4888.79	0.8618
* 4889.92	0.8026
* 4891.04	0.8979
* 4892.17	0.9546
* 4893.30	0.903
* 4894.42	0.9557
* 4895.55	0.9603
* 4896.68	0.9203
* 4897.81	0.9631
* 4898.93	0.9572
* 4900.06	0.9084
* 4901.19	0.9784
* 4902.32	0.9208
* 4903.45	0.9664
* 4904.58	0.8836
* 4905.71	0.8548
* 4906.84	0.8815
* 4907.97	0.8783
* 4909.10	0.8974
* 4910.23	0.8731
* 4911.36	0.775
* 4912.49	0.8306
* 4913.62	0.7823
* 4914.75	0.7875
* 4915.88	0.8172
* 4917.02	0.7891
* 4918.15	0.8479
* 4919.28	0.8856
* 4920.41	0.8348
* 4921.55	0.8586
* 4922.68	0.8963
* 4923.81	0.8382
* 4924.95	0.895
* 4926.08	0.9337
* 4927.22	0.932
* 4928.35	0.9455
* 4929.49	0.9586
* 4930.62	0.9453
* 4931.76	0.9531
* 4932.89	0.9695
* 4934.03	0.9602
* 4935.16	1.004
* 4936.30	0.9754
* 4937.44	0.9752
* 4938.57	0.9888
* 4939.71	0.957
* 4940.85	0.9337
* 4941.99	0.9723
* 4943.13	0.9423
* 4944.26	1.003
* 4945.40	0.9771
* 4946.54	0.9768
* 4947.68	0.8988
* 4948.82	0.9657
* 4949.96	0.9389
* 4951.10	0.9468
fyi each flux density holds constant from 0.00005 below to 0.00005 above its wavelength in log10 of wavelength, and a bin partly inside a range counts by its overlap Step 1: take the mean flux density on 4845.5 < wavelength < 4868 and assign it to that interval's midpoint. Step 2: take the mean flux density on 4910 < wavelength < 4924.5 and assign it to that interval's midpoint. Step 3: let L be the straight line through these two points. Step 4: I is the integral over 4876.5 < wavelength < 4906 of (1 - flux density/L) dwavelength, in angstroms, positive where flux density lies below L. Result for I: -2.29 angstroms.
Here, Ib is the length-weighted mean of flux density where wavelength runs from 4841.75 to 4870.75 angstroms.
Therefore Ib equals 0.818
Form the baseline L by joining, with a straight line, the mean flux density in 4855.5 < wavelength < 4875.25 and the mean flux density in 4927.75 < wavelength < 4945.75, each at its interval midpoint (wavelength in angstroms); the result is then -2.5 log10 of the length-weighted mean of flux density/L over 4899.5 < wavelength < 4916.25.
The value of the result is 0.06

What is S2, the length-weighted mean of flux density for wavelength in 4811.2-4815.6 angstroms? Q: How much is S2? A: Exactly 0.868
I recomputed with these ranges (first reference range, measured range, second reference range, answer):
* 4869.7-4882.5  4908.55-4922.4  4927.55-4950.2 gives 1.4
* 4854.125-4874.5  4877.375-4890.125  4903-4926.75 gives 0.1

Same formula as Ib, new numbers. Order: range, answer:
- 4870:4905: 0.891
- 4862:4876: 0.883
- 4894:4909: 0.924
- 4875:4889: 0.848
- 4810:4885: 0.808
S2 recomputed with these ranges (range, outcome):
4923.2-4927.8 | 0.9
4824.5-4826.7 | 0.835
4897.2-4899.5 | 0.961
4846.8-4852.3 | 0.815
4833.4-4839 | 0.705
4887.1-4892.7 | 0.882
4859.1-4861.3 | 0.806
